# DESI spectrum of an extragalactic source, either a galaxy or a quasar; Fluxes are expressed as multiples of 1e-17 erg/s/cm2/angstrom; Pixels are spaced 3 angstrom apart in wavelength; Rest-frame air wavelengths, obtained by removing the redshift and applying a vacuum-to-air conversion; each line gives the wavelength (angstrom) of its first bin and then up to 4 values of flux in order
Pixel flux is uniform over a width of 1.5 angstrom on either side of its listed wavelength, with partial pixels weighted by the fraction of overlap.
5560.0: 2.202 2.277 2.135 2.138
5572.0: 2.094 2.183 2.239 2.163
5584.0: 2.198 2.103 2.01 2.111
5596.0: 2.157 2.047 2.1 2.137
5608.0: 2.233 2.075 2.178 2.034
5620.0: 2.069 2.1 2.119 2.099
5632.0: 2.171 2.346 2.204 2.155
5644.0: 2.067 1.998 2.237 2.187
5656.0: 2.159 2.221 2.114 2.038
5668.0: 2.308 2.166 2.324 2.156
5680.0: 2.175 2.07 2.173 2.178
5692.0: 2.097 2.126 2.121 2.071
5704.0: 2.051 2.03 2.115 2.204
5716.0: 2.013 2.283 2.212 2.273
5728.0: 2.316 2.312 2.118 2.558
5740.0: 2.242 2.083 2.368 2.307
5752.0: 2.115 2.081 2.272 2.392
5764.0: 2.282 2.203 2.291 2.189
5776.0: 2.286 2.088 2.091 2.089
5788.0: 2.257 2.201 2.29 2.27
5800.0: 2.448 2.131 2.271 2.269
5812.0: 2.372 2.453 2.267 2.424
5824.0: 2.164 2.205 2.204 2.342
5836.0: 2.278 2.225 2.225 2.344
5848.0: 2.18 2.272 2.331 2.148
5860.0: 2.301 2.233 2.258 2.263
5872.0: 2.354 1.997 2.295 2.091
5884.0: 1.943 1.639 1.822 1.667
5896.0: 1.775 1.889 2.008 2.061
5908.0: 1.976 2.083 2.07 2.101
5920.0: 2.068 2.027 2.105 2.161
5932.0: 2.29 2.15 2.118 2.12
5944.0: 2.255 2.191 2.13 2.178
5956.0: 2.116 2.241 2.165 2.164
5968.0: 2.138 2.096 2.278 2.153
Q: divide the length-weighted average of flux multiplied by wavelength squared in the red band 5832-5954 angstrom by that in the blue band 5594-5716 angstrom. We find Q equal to 1.1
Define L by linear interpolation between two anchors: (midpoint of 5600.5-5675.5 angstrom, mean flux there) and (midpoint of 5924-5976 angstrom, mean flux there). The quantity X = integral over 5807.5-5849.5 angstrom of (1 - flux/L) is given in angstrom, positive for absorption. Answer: -2.3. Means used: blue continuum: 2.15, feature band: 2.28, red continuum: 2.17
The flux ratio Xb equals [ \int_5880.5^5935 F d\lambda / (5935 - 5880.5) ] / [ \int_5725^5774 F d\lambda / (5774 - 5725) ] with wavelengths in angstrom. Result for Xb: 0.9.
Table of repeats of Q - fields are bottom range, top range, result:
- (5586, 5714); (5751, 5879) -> 1.12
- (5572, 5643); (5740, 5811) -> 1.11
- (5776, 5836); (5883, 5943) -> 0.92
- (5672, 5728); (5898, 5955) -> 1.06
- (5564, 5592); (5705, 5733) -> 1.08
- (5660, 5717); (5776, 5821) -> 1.10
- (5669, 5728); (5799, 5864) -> 1.11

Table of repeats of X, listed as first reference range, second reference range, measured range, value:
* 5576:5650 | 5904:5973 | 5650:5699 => -0.78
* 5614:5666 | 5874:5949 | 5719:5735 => -1.12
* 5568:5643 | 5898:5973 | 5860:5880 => -1.06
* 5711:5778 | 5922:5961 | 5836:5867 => -0.76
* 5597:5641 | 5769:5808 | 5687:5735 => 0.57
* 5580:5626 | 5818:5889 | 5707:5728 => -0.26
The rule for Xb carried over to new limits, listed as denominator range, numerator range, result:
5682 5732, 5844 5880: 1.04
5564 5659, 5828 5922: 0.99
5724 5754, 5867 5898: 0.88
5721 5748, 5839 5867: 0.99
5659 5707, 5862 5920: 0.95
